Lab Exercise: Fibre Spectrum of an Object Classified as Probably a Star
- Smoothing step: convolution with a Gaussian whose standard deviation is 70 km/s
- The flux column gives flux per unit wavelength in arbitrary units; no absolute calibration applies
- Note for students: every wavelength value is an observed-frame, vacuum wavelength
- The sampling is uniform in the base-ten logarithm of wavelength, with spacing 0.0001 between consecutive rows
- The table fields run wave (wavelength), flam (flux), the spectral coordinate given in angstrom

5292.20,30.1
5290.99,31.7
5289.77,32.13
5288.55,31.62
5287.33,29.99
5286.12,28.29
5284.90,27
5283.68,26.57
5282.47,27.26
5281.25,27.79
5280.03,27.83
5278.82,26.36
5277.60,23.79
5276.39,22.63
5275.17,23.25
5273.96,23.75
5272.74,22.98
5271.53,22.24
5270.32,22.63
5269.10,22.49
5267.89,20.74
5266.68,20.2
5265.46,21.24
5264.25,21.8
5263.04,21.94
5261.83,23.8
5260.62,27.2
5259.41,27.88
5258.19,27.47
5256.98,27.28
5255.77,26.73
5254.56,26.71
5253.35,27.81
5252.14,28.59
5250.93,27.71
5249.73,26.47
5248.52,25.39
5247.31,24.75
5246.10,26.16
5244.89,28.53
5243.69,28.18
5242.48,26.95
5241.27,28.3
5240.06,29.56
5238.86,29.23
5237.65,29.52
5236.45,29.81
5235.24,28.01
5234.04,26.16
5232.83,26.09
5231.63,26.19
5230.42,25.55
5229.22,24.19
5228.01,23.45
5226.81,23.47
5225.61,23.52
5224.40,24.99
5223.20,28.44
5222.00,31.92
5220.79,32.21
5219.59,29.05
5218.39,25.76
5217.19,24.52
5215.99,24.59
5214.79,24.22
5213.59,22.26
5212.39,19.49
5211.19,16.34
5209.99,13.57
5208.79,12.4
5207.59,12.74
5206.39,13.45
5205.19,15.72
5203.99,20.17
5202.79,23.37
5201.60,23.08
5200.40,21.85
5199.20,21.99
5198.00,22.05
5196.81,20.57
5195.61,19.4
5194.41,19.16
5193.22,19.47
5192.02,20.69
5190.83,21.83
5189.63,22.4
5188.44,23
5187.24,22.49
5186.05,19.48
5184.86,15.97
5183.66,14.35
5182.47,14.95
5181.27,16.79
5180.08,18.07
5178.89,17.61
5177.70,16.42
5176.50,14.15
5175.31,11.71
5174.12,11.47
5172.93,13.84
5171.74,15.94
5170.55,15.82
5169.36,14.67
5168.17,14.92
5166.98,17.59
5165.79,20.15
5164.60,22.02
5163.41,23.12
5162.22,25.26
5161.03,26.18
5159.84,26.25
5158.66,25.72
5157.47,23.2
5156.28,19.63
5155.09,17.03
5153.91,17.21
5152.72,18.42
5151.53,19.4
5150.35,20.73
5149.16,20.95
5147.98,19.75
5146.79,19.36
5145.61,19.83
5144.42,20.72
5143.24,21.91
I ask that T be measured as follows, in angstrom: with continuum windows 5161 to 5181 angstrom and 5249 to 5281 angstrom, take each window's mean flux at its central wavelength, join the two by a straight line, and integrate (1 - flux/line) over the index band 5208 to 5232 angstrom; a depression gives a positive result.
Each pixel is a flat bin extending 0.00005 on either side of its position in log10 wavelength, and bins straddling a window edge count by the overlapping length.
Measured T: -2.8 angstrom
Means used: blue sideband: 17.3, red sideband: 24.7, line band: 23.7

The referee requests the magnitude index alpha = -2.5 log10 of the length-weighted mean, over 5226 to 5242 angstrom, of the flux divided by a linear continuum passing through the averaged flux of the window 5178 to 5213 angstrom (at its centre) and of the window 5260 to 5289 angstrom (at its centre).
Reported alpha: -0.23 mag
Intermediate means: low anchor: 18.7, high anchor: 24.7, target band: 26.8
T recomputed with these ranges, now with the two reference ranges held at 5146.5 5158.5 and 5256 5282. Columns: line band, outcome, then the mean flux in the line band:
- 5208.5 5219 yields 0.71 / 20.6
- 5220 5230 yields -1.82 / 26.5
